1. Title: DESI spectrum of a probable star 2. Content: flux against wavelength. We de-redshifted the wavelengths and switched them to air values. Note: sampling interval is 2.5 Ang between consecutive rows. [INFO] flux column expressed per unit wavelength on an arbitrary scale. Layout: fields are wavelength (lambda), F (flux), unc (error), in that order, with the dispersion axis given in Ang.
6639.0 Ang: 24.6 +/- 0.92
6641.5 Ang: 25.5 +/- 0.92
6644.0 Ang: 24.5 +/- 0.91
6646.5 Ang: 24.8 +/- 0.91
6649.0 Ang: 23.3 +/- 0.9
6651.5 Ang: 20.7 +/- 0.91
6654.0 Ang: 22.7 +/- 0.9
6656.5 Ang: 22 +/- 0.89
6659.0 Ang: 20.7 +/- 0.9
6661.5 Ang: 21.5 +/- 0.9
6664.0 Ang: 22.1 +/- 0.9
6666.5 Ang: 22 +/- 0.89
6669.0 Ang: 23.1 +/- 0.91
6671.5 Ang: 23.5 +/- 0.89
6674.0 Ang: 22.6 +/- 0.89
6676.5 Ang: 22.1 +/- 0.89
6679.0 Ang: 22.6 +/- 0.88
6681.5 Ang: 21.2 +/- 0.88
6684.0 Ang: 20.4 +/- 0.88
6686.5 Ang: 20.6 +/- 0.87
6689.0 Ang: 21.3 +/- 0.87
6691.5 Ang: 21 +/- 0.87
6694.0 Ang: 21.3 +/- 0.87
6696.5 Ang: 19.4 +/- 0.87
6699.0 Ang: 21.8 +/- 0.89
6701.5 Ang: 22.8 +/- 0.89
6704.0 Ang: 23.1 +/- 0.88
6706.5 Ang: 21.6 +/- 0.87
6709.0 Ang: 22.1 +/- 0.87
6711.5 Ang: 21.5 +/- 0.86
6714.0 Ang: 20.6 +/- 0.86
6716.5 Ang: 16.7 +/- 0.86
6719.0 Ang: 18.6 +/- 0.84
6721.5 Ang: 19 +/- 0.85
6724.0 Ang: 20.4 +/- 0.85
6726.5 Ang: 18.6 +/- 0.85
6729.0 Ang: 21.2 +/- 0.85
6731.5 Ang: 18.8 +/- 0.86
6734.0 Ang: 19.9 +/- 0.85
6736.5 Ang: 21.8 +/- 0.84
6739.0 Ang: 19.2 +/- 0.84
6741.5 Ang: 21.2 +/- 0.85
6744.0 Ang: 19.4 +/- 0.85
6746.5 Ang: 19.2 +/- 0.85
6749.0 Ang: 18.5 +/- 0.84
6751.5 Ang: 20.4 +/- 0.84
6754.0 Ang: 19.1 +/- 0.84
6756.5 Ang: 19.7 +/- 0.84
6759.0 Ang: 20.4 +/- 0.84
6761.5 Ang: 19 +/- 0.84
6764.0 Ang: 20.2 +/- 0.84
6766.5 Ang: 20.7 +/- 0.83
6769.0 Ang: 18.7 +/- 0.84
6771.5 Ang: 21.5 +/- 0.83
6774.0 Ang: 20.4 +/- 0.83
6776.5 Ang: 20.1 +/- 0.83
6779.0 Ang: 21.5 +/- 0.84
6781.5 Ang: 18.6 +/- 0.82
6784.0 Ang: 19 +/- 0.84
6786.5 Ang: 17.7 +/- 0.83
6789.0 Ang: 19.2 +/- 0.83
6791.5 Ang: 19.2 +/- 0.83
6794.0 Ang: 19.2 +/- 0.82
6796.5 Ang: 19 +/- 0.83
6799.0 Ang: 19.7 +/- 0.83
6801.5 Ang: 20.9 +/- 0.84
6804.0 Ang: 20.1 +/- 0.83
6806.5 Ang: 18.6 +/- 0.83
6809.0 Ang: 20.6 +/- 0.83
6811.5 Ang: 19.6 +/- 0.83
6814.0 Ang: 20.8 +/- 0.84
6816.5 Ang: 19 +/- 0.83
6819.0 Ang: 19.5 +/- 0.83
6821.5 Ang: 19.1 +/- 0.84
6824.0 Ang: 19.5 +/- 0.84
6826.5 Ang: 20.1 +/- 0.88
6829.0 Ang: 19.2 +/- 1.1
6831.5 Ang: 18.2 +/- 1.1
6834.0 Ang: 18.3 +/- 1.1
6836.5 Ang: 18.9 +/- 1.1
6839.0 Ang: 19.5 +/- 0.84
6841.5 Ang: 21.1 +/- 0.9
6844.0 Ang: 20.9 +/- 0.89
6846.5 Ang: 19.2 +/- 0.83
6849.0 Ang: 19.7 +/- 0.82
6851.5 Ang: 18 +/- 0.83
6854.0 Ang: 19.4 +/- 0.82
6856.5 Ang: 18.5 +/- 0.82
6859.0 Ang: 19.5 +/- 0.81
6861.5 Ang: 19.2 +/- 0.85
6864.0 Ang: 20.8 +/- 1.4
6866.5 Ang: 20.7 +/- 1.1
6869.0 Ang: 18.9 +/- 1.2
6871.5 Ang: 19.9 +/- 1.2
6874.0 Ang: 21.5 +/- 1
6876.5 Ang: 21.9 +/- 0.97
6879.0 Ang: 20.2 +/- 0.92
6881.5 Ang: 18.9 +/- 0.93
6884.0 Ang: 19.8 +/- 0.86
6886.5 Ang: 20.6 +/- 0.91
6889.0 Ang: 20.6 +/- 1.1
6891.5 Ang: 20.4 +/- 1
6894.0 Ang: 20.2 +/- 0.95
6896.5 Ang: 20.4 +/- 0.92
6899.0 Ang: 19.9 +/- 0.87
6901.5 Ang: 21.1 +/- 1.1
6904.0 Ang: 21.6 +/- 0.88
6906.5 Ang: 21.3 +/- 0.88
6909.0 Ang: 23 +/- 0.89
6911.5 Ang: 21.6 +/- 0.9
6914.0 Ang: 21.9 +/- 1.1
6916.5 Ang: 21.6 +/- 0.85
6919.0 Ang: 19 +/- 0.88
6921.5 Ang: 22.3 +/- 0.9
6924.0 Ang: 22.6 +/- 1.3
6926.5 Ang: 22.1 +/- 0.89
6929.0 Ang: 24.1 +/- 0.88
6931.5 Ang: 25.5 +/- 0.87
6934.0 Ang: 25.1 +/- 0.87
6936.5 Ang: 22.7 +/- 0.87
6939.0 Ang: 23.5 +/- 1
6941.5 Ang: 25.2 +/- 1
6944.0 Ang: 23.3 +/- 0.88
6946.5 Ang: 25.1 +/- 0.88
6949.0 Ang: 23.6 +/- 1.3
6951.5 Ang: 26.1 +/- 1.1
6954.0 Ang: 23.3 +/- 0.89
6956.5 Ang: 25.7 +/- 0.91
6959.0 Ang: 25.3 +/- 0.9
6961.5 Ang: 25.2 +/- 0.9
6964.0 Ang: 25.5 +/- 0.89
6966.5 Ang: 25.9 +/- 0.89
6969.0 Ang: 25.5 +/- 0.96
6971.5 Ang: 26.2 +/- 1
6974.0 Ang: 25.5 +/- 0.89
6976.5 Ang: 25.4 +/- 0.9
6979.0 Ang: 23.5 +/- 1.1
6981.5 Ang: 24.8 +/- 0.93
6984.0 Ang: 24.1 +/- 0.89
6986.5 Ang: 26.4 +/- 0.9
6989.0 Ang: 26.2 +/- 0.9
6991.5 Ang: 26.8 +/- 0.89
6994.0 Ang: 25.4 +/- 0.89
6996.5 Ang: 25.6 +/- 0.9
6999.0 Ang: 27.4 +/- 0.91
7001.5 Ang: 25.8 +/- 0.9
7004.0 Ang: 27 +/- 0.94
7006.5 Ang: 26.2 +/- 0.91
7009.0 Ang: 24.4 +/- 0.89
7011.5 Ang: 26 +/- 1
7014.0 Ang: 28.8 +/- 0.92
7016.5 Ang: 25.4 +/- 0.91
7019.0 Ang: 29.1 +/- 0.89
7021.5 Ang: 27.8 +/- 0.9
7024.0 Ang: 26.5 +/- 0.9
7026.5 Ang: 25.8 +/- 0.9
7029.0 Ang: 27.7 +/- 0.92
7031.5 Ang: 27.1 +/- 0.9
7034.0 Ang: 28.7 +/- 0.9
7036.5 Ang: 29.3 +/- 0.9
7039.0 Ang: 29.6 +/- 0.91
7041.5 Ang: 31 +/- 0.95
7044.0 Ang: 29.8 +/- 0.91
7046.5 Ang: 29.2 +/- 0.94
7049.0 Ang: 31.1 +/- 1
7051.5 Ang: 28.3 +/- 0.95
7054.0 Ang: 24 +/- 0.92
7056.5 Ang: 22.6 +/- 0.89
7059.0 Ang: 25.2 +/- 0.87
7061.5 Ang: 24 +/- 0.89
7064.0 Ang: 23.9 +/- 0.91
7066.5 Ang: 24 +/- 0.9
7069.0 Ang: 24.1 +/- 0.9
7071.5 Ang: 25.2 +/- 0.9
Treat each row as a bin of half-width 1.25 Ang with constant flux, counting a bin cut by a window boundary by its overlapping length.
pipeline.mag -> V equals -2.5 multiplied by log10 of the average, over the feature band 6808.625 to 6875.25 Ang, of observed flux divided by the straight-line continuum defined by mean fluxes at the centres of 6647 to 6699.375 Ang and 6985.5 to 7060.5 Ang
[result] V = 0.24 mag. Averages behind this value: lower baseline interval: 21.8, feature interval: 19.6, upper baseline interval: 27.1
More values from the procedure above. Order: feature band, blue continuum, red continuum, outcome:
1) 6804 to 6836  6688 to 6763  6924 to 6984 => 0.140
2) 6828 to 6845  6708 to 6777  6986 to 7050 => 0.158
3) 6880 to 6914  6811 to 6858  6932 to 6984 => 0.070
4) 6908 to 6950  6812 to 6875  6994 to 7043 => 0.013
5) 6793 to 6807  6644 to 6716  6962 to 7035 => 0.195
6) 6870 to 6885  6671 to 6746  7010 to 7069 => 0.179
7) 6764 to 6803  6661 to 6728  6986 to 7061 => 0.156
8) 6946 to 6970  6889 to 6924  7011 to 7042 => -0.048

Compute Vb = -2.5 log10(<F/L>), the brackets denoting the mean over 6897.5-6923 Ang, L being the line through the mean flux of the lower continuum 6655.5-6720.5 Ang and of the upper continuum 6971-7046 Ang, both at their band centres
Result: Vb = 0.178 mag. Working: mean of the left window 21.4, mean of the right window 26.8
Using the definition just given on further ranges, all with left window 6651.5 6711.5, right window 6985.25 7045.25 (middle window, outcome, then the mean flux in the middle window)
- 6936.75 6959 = 0.07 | 24.4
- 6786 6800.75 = 0.23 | 19.1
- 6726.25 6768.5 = 0.15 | 19.9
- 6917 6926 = 0.20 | 21.4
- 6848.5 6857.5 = 0.29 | 18.8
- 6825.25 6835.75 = 0.27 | 18.9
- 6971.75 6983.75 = 0.07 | 24.9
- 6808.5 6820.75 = 0.21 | 19.8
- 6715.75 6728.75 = 0.18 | 18.9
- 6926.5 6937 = 0.07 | 24.2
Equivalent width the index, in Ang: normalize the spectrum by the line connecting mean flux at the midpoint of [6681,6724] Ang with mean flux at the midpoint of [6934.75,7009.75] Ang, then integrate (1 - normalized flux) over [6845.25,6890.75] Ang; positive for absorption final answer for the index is 7.1 Ang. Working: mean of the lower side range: 20.7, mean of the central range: 19.9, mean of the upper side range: 25.2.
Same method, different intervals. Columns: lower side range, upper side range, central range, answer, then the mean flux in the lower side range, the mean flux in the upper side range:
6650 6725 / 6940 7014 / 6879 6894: 2.53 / 21.3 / 25.4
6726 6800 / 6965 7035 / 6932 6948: 0.25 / 19.7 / 26.2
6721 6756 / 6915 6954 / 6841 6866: 2.63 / 19.8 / 23.4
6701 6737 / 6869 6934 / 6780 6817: 2.39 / 20.4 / 21.3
